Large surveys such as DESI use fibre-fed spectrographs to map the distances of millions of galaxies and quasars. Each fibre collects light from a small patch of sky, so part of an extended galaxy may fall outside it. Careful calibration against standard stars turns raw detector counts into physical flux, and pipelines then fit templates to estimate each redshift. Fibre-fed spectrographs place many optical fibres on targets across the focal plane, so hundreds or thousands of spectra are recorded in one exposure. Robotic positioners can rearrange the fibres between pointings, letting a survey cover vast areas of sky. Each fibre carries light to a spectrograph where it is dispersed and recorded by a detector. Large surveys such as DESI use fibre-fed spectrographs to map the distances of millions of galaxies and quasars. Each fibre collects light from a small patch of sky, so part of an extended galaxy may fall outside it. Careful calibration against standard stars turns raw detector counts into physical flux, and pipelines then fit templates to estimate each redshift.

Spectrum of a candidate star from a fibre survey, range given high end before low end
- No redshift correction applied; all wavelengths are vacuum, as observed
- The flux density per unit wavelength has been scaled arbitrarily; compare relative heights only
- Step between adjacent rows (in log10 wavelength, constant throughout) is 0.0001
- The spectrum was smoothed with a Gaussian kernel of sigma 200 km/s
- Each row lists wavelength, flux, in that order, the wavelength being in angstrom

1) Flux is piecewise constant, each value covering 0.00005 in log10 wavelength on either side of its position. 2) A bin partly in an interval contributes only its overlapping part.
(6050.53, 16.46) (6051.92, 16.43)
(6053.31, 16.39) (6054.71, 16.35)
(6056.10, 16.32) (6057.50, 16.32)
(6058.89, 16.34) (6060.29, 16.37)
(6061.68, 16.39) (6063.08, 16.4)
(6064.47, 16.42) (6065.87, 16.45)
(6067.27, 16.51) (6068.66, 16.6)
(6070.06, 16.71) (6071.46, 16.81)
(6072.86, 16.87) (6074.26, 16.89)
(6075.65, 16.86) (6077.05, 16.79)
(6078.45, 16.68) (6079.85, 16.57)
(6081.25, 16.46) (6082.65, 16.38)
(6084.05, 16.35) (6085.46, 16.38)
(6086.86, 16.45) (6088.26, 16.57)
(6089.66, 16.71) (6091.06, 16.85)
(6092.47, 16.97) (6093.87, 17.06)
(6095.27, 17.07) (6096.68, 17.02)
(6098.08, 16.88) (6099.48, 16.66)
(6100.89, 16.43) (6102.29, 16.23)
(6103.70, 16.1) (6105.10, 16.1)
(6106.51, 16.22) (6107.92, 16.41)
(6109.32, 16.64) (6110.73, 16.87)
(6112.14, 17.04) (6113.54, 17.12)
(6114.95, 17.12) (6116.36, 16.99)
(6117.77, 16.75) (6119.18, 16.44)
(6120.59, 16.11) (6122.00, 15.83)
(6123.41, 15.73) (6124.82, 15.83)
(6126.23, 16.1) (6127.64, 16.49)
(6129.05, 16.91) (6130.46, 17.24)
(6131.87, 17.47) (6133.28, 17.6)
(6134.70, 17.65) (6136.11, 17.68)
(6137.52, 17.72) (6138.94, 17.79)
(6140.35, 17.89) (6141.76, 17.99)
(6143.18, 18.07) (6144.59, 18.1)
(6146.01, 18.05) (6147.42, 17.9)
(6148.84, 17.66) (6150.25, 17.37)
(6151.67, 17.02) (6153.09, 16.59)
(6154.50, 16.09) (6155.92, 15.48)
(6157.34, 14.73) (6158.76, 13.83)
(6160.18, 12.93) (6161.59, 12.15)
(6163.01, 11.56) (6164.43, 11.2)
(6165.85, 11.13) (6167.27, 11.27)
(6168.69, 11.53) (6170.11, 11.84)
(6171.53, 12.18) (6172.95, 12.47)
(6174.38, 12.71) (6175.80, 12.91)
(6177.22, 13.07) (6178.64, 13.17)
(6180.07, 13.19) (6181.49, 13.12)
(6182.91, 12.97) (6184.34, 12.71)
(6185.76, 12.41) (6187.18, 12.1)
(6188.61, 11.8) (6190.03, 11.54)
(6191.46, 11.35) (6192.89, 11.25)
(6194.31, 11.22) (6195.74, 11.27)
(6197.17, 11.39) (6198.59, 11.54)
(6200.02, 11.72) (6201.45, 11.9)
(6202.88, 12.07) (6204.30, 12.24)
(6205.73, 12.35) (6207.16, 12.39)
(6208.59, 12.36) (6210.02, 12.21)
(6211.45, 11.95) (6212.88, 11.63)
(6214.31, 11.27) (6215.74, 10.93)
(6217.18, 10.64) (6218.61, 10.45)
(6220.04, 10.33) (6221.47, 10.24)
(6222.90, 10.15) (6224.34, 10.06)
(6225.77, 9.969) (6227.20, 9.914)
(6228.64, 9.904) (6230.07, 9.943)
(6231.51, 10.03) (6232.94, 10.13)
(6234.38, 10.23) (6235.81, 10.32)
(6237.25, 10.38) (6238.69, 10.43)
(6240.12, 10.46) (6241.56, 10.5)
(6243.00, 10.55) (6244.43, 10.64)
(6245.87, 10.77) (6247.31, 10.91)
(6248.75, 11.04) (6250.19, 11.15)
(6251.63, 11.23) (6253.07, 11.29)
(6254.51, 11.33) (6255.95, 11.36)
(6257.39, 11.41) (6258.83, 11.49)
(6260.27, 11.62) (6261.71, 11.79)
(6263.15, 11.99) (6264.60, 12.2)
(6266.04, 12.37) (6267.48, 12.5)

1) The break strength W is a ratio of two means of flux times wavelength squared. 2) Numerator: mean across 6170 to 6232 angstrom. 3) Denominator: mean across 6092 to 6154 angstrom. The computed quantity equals 0.70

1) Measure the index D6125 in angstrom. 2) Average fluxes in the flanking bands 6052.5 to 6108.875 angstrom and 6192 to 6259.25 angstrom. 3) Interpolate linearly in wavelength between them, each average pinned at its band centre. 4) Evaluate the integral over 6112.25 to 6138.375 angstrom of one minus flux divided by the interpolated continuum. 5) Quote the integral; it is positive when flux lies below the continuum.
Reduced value -3.51 angstrom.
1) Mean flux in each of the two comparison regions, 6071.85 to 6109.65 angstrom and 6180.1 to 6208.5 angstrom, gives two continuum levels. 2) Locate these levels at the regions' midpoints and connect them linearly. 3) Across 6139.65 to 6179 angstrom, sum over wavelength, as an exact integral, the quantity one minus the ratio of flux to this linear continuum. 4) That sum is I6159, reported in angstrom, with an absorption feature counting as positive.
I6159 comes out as -2.6 angstrom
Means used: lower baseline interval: 16.6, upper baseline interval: 12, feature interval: 14.5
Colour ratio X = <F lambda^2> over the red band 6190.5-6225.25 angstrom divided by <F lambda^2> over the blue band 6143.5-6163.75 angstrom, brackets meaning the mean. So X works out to 0.74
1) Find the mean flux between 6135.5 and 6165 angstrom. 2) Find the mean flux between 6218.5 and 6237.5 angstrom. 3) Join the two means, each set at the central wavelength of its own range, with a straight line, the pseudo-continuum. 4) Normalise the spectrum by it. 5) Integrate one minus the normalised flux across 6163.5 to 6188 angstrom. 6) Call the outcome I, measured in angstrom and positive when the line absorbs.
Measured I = 3.1 angstrom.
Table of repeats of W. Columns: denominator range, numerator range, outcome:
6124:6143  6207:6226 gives 0.66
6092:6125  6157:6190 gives 0.77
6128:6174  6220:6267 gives 0.72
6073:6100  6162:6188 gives 0.76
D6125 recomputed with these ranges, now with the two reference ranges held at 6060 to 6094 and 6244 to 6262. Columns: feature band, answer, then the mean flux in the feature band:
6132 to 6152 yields -4.3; 17.8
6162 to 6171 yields 1.6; 11.5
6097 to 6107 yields -0.3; 16.4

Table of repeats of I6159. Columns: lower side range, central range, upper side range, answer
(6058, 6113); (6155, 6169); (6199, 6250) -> 0.8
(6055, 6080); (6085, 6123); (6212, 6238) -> -3.8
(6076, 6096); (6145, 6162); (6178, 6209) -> -2.6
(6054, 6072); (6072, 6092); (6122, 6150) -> 0.1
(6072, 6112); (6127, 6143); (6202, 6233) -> -3.1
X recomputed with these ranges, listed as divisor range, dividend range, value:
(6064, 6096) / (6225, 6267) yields 0.69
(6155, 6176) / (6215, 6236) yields 0.83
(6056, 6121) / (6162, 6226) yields 0.73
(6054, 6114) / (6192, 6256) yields 0.69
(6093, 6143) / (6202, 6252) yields 0.67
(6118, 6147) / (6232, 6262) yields 0.66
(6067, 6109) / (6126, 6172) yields 0.96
